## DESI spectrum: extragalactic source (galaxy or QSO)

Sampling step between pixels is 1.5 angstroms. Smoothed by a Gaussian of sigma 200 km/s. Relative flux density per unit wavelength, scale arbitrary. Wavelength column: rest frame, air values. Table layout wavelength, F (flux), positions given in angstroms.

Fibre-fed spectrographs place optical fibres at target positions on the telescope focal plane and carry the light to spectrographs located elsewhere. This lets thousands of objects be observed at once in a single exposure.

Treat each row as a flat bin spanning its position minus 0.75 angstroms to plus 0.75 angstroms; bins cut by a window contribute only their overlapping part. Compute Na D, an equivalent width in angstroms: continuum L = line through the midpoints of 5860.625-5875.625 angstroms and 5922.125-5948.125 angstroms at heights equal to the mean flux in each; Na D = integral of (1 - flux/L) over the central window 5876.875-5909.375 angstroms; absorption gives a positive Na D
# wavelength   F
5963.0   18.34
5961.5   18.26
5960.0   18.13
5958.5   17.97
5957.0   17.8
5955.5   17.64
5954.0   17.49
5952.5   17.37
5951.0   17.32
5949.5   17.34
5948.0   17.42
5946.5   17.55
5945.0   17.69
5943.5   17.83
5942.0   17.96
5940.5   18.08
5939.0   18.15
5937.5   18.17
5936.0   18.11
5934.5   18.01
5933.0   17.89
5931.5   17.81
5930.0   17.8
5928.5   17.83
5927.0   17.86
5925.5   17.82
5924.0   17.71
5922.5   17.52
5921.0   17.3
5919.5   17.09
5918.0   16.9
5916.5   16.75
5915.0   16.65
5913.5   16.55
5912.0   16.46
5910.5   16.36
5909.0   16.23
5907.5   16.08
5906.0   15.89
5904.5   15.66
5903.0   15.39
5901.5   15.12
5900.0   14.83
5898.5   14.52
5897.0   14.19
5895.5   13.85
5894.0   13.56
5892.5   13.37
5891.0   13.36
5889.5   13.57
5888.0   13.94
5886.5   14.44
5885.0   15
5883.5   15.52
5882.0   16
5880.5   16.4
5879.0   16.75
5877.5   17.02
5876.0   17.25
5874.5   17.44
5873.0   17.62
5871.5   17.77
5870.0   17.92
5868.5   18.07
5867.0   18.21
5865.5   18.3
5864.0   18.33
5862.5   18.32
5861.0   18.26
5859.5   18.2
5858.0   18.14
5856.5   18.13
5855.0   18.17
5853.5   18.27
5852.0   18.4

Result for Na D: 5.3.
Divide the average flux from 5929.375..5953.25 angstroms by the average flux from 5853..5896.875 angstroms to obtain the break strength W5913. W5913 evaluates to 1.07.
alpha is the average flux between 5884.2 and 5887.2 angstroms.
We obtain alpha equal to 14.7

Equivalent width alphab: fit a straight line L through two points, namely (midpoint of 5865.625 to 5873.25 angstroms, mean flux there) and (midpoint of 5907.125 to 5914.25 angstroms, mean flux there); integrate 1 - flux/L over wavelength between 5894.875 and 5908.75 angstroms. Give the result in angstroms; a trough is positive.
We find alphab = 1.31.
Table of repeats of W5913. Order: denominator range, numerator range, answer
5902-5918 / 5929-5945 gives 1.11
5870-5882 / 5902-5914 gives 0.94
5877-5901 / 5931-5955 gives 1.20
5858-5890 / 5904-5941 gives 1.02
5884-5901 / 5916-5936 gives 1.25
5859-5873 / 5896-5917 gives 0.87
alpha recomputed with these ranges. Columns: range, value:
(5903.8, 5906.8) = 15.8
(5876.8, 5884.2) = 16.3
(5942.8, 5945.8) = 17.8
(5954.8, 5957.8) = 17.7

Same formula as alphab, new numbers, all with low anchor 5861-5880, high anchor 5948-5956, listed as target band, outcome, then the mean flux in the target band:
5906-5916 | 0.7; 16.4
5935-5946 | -0.3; 18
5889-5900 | 2.4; 13.9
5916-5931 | 0.1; 17.5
